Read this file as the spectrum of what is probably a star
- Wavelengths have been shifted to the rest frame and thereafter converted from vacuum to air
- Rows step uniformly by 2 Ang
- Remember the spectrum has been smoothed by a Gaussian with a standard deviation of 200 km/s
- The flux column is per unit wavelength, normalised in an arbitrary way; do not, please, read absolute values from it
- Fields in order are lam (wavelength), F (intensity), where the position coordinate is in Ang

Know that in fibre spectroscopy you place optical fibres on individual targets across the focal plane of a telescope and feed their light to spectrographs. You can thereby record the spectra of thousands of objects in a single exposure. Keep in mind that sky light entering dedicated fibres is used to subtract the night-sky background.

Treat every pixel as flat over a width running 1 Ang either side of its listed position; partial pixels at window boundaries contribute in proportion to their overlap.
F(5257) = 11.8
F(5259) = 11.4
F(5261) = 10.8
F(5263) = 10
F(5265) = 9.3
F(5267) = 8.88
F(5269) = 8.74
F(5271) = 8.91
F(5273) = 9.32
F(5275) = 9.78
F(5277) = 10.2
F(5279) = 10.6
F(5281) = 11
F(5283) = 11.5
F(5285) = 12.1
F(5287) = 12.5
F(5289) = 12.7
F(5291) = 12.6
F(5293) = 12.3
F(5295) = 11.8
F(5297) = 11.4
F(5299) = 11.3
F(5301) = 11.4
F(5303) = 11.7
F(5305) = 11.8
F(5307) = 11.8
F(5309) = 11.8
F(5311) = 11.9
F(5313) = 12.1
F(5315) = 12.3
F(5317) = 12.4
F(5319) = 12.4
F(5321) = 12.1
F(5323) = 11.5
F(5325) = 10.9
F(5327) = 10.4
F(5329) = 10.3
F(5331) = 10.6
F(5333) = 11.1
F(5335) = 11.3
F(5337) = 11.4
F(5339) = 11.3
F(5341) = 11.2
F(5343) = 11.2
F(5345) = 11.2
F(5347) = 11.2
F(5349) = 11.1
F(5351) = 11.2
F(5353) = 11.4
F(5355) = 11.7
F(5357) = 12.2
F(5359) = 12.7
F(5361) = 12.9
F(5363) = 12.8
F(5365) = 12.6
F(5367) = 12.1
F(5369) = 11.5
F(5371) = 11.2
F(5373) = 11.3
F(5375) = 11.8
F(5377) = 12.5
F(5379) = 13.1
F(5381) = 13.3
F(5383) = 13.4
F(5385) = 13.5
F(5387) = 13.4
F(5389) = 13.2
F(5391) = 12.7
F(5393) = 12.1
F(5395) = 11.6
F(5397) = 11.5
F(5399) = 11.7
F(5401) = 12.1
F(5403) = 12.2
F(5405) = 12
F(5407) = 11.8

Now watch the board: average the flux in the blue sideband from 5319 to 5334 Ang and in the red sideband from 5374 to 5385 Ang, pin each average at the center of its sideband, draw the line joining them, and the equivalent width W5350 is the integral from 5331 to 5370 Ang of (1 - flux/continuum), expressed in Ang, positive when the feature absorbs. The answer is 0.8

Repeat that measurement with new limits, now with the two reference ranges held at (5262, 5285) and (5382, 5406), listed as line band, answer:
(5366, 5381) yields 0.0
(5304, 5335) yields -1.9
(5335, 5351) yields 0.2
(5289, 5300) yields -1.7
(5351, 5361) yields -0.3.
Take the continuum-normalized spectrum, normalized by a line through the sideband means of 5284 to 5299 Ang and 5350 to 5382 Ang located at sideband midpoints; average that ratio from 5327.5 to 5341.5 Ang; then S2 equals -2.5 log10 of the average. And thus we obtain 0.11 mag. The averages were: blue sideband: 12.1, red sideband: 12.1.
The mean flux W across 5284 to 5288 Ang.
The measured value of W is 12.3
